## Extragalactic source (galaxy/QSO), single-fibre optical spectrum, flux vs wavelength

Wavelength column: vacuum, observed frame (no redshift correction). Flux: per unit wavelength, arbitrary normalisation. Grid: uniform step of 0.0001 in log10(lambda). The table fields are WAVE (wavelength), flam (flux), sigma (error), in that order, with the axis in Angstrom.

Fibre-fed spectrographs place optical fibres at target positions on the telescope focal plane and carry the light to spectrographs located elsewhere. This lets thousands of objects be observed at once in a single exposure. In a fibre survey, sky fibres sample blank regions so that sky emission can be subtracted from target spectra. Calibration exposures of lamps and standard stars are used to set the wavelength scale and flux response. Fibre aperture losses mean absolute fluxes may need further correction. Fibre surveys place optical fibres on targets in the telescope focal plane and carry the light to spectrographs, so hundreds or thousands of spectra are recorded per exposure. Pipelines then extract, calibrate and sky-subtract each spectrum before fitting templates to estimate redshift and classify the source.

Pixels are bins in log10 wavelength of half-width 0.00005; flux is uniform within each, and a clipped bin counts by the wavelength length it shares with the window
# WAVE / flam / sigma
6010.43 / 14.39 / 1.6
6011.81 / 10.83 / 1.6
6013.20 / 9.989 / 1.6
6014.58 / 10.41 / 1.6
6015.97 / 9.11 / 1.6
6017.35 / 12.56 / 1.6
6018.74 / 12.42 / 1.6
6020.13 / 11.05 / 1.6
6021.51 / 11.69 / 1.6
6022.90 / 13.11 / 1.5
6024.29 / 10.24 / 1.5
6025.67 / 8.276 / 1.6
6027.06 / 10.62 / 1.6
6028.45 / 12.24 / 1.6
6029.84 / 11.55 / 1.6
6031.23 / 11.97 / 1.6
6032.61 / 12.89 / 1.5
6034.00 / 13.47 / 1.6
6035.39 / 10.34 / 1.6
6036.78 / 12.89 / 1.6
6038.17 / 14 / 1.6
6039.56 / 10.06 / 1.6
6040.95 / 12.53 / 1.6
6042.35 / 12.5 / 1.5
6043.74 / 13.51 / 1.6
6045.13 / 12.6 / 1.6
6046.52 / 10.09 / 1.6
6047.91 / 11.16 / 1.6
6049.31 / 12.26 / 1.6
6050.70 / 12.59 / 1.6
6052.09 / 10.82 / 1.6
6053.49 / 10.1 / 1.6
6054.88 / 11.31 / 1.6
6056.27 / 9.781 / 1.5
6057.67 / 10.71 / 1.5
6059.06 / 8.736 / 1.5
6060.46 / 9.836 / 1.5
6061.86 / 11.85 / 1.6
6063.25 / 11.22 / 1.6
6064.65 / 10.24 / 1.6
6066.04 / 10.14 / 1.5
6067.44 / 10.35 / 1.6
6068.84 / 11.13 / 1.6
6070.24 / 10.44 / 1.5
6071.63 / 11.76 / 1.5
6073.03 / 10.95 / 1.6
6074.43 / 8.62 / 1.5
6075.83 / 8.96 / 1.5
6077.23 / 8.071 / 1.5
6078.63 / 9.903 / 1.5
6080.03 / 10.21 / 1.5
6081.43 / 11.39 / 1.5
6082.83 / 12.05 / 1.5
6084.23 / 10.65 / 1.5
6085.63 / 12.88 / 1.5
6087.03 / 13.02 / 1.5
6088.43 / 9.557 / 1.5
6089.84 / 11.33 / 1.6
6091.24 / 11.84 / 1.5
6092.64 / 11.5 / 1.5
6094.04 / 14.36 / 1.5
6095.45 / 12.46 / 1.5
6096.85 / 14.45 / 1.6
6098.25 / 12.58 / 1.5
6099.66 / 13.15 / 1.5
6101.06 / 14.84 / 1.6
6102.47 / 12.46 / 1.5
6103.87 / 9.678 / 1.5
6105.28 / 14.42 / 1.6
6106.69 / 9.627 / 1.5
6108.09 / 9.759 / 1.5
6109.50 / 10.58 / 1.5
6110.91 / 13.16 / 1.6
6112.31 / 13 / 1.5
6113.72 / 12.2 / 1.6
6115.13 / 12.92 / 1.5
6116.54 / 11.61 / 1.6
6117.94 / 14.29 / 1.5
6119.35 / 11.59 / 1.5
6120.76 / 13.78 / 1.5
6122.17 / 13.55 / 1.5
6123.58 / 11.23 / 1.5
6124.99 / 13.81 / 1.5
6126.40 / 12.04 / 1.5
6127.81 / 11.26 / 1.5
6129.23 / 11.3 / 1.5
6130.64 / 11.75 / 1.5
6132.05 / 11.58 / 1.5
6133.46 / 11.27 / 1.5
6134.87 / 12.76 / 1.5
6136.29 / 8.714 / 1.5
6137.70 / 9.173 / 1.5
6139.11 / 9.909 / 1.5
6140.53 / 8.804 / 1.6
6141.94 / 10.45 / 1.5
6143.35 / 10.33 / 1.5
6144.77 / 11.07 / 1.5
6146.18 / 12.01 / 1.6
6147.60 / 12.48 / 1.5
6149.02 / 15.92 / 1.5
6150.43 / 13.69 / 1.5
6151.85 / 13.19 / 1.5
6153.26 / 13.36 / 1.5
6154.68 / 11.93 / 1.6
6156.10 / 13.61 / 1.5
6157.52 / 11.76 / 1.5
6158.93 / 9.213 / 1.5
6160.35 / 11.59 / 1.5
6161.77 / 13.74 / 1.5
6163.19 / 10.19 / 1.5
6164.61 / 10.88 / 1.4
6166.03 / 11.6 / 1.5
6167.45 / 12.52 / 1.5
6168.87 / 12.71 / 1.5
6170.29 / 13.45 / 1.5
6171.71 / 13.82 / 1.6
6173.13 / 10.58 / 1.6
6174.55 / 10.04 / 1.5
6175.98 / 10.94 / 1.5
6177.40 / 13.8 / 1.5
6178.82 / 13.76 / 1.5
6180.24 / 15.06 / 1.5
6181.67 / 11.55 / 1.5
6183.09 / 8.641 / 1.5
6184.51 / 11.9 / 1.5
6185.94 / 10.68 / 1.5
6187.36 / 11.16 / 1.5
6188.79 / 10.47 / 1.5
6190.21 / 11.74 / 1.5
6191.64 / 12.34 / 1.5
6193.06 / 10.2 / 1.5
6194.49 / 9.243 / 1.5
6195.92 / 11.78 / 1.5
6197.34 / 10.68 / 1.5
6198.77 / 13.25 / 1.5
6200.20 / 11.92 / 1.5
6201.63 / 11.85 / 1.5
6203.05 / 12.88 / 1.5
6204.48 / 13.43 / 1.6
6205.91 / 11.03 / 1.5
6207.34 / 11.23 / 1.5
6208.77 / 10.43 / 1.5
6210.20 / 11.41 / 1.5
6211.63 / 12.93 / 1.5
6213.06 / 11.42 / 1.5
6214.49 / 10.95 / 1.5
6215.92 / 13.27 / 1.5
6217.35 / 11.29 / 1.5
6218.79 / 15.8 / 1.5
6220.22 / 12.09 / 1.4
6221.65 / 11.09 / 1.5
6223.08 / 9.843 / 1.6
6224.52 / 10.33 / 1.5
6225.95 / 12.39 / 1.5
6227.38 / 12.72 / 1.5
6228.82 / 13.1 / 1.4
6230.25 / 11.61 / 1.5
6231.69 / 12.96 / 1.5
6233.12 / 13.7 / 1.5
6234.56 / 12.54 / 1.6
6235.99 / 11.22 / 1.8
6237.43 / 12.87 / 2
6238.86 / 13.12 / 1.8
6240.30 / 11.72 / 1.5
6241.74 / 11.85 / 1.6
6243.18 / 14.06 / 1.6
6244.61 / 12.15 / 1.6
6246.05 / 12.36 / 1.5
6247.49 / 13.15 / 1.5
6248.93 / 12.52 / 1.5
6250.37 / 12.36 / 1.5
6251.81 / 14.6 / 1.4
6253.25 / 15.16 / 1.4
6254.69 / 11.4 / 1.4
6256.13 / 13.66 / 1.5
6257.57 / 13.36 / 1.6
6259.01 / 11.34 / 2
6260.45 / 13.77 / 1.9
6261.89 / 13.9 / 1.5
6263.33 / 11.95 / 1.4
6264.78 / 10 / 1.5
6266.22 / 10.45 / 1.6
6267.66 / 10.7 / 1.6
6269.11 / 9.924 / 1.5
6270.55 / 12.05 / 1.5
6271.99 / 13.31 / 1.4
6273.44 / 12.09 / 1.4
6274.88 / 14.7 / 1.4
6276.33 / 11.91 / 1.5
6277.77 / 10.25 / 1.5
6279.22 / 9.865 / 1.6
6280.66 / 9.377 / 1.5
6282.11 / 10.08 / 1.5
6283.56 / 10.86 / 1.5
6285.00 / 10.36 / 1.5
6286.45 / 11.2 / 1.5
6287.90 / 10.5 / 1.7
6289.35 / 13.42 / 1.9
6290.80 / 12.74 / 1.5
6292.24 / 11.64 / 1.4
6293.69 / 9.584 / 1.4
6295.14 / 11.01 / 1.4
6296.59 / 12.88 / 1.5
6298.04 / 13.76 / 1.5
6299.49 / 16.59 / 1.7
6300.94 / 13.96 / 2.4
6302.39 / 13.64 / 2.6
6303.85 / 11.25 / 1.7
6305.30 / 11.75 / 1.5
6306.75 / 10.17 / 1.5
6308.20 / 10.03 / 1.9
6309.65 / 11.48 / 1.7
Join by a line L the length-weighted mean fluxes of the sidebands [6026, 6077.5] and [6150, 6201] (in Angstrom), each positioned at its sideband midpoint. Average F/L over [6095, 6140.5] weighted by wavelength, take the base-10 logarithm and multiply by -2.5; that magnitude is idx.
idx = -0.043 mag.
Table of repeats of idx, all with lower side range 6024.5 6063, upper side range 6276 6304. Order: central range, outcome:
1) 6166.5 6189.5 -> -0.03 mag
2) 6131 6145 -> 0.11 mag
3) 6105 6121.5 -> -0.06 mag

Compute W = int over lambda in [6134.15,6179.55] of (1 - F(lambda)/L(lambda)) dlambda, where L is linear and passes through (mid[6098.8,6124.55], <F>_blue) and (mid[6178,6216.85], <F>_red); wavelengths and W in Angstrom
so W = 0.7 Angstrom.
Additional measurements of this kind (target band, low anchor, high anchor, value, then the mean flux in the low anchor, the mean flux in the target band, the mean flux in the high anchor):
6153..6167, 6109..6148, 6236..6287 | 0.0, 11.7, 11.7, 12.1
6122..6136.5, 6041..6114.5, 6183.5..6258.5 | -0.2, 11.4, 11.8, 12.1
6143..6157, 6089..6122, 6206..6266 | -0.5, 12.4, 12.8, 12.4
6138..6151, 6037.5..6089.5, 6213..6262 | 0.2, 11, 11.5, 12.6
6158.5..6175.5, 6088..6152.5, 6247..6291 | 0.4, 12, 11.7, 11.9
